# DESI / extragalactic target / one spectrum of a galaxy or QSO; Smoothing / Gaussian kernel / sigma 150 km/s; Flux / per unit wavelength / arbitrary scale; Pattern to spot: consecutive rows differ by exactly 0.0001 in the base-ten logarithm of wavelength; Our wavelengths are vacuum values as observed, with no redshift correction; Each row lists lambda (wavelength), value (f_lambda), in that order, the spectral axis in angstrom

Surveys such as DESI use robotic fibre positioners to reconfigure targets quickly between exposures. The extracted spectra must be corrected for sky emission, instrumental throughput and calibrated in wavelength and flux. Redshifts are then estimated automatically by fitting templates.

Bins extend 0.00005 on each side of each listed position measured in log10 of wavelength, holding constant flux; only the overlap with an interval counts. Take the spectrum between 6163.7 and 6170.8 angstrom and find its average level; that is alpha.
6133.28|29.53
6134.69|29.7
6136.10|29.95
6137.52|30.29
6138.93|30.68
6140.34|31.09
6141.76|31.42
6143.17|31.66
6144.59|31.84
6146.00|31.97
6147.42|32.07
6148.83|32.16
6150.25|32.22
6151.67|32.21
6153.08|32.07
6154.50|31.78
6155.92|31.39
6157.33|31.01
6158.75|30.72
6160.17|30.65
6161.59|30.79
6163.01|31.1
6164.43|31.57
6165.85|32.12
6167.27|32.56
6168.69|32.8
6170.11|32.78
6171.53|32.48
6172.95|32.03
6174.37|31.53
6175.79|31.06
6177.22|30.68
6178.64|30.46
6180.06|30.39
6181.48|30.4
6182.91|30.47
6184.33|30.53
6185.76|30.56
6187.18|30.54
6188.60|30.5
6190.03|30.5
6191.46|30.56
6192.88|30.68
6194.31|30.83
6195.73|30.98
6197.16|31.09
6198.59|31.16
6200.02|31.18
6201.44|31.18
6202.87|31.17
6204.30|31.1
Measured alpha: 32.4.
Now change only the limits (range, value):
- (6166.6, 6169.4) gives 32.7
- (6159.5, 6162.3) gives 30.7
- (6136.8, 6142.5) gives 30.9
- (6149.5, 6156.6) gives 31.9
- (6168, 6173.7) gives 32.5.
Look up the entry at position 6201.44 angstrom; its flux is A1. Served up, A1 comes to 31.18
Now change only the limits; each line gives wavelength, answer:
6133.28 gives 29.53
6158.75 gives 30.72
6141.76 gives 31.42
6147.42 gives 32.07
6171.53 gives 32.48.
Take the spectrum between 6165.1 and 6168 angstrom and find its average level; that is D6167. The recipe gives 32.3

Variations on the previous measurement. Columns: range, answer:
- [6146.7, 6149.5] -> 32.1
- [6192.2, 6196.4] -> 30.8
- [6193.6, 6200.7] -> 31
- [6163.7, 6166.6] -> 31.8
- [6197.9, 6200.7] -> 31.1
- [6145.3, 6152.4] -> 32.1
